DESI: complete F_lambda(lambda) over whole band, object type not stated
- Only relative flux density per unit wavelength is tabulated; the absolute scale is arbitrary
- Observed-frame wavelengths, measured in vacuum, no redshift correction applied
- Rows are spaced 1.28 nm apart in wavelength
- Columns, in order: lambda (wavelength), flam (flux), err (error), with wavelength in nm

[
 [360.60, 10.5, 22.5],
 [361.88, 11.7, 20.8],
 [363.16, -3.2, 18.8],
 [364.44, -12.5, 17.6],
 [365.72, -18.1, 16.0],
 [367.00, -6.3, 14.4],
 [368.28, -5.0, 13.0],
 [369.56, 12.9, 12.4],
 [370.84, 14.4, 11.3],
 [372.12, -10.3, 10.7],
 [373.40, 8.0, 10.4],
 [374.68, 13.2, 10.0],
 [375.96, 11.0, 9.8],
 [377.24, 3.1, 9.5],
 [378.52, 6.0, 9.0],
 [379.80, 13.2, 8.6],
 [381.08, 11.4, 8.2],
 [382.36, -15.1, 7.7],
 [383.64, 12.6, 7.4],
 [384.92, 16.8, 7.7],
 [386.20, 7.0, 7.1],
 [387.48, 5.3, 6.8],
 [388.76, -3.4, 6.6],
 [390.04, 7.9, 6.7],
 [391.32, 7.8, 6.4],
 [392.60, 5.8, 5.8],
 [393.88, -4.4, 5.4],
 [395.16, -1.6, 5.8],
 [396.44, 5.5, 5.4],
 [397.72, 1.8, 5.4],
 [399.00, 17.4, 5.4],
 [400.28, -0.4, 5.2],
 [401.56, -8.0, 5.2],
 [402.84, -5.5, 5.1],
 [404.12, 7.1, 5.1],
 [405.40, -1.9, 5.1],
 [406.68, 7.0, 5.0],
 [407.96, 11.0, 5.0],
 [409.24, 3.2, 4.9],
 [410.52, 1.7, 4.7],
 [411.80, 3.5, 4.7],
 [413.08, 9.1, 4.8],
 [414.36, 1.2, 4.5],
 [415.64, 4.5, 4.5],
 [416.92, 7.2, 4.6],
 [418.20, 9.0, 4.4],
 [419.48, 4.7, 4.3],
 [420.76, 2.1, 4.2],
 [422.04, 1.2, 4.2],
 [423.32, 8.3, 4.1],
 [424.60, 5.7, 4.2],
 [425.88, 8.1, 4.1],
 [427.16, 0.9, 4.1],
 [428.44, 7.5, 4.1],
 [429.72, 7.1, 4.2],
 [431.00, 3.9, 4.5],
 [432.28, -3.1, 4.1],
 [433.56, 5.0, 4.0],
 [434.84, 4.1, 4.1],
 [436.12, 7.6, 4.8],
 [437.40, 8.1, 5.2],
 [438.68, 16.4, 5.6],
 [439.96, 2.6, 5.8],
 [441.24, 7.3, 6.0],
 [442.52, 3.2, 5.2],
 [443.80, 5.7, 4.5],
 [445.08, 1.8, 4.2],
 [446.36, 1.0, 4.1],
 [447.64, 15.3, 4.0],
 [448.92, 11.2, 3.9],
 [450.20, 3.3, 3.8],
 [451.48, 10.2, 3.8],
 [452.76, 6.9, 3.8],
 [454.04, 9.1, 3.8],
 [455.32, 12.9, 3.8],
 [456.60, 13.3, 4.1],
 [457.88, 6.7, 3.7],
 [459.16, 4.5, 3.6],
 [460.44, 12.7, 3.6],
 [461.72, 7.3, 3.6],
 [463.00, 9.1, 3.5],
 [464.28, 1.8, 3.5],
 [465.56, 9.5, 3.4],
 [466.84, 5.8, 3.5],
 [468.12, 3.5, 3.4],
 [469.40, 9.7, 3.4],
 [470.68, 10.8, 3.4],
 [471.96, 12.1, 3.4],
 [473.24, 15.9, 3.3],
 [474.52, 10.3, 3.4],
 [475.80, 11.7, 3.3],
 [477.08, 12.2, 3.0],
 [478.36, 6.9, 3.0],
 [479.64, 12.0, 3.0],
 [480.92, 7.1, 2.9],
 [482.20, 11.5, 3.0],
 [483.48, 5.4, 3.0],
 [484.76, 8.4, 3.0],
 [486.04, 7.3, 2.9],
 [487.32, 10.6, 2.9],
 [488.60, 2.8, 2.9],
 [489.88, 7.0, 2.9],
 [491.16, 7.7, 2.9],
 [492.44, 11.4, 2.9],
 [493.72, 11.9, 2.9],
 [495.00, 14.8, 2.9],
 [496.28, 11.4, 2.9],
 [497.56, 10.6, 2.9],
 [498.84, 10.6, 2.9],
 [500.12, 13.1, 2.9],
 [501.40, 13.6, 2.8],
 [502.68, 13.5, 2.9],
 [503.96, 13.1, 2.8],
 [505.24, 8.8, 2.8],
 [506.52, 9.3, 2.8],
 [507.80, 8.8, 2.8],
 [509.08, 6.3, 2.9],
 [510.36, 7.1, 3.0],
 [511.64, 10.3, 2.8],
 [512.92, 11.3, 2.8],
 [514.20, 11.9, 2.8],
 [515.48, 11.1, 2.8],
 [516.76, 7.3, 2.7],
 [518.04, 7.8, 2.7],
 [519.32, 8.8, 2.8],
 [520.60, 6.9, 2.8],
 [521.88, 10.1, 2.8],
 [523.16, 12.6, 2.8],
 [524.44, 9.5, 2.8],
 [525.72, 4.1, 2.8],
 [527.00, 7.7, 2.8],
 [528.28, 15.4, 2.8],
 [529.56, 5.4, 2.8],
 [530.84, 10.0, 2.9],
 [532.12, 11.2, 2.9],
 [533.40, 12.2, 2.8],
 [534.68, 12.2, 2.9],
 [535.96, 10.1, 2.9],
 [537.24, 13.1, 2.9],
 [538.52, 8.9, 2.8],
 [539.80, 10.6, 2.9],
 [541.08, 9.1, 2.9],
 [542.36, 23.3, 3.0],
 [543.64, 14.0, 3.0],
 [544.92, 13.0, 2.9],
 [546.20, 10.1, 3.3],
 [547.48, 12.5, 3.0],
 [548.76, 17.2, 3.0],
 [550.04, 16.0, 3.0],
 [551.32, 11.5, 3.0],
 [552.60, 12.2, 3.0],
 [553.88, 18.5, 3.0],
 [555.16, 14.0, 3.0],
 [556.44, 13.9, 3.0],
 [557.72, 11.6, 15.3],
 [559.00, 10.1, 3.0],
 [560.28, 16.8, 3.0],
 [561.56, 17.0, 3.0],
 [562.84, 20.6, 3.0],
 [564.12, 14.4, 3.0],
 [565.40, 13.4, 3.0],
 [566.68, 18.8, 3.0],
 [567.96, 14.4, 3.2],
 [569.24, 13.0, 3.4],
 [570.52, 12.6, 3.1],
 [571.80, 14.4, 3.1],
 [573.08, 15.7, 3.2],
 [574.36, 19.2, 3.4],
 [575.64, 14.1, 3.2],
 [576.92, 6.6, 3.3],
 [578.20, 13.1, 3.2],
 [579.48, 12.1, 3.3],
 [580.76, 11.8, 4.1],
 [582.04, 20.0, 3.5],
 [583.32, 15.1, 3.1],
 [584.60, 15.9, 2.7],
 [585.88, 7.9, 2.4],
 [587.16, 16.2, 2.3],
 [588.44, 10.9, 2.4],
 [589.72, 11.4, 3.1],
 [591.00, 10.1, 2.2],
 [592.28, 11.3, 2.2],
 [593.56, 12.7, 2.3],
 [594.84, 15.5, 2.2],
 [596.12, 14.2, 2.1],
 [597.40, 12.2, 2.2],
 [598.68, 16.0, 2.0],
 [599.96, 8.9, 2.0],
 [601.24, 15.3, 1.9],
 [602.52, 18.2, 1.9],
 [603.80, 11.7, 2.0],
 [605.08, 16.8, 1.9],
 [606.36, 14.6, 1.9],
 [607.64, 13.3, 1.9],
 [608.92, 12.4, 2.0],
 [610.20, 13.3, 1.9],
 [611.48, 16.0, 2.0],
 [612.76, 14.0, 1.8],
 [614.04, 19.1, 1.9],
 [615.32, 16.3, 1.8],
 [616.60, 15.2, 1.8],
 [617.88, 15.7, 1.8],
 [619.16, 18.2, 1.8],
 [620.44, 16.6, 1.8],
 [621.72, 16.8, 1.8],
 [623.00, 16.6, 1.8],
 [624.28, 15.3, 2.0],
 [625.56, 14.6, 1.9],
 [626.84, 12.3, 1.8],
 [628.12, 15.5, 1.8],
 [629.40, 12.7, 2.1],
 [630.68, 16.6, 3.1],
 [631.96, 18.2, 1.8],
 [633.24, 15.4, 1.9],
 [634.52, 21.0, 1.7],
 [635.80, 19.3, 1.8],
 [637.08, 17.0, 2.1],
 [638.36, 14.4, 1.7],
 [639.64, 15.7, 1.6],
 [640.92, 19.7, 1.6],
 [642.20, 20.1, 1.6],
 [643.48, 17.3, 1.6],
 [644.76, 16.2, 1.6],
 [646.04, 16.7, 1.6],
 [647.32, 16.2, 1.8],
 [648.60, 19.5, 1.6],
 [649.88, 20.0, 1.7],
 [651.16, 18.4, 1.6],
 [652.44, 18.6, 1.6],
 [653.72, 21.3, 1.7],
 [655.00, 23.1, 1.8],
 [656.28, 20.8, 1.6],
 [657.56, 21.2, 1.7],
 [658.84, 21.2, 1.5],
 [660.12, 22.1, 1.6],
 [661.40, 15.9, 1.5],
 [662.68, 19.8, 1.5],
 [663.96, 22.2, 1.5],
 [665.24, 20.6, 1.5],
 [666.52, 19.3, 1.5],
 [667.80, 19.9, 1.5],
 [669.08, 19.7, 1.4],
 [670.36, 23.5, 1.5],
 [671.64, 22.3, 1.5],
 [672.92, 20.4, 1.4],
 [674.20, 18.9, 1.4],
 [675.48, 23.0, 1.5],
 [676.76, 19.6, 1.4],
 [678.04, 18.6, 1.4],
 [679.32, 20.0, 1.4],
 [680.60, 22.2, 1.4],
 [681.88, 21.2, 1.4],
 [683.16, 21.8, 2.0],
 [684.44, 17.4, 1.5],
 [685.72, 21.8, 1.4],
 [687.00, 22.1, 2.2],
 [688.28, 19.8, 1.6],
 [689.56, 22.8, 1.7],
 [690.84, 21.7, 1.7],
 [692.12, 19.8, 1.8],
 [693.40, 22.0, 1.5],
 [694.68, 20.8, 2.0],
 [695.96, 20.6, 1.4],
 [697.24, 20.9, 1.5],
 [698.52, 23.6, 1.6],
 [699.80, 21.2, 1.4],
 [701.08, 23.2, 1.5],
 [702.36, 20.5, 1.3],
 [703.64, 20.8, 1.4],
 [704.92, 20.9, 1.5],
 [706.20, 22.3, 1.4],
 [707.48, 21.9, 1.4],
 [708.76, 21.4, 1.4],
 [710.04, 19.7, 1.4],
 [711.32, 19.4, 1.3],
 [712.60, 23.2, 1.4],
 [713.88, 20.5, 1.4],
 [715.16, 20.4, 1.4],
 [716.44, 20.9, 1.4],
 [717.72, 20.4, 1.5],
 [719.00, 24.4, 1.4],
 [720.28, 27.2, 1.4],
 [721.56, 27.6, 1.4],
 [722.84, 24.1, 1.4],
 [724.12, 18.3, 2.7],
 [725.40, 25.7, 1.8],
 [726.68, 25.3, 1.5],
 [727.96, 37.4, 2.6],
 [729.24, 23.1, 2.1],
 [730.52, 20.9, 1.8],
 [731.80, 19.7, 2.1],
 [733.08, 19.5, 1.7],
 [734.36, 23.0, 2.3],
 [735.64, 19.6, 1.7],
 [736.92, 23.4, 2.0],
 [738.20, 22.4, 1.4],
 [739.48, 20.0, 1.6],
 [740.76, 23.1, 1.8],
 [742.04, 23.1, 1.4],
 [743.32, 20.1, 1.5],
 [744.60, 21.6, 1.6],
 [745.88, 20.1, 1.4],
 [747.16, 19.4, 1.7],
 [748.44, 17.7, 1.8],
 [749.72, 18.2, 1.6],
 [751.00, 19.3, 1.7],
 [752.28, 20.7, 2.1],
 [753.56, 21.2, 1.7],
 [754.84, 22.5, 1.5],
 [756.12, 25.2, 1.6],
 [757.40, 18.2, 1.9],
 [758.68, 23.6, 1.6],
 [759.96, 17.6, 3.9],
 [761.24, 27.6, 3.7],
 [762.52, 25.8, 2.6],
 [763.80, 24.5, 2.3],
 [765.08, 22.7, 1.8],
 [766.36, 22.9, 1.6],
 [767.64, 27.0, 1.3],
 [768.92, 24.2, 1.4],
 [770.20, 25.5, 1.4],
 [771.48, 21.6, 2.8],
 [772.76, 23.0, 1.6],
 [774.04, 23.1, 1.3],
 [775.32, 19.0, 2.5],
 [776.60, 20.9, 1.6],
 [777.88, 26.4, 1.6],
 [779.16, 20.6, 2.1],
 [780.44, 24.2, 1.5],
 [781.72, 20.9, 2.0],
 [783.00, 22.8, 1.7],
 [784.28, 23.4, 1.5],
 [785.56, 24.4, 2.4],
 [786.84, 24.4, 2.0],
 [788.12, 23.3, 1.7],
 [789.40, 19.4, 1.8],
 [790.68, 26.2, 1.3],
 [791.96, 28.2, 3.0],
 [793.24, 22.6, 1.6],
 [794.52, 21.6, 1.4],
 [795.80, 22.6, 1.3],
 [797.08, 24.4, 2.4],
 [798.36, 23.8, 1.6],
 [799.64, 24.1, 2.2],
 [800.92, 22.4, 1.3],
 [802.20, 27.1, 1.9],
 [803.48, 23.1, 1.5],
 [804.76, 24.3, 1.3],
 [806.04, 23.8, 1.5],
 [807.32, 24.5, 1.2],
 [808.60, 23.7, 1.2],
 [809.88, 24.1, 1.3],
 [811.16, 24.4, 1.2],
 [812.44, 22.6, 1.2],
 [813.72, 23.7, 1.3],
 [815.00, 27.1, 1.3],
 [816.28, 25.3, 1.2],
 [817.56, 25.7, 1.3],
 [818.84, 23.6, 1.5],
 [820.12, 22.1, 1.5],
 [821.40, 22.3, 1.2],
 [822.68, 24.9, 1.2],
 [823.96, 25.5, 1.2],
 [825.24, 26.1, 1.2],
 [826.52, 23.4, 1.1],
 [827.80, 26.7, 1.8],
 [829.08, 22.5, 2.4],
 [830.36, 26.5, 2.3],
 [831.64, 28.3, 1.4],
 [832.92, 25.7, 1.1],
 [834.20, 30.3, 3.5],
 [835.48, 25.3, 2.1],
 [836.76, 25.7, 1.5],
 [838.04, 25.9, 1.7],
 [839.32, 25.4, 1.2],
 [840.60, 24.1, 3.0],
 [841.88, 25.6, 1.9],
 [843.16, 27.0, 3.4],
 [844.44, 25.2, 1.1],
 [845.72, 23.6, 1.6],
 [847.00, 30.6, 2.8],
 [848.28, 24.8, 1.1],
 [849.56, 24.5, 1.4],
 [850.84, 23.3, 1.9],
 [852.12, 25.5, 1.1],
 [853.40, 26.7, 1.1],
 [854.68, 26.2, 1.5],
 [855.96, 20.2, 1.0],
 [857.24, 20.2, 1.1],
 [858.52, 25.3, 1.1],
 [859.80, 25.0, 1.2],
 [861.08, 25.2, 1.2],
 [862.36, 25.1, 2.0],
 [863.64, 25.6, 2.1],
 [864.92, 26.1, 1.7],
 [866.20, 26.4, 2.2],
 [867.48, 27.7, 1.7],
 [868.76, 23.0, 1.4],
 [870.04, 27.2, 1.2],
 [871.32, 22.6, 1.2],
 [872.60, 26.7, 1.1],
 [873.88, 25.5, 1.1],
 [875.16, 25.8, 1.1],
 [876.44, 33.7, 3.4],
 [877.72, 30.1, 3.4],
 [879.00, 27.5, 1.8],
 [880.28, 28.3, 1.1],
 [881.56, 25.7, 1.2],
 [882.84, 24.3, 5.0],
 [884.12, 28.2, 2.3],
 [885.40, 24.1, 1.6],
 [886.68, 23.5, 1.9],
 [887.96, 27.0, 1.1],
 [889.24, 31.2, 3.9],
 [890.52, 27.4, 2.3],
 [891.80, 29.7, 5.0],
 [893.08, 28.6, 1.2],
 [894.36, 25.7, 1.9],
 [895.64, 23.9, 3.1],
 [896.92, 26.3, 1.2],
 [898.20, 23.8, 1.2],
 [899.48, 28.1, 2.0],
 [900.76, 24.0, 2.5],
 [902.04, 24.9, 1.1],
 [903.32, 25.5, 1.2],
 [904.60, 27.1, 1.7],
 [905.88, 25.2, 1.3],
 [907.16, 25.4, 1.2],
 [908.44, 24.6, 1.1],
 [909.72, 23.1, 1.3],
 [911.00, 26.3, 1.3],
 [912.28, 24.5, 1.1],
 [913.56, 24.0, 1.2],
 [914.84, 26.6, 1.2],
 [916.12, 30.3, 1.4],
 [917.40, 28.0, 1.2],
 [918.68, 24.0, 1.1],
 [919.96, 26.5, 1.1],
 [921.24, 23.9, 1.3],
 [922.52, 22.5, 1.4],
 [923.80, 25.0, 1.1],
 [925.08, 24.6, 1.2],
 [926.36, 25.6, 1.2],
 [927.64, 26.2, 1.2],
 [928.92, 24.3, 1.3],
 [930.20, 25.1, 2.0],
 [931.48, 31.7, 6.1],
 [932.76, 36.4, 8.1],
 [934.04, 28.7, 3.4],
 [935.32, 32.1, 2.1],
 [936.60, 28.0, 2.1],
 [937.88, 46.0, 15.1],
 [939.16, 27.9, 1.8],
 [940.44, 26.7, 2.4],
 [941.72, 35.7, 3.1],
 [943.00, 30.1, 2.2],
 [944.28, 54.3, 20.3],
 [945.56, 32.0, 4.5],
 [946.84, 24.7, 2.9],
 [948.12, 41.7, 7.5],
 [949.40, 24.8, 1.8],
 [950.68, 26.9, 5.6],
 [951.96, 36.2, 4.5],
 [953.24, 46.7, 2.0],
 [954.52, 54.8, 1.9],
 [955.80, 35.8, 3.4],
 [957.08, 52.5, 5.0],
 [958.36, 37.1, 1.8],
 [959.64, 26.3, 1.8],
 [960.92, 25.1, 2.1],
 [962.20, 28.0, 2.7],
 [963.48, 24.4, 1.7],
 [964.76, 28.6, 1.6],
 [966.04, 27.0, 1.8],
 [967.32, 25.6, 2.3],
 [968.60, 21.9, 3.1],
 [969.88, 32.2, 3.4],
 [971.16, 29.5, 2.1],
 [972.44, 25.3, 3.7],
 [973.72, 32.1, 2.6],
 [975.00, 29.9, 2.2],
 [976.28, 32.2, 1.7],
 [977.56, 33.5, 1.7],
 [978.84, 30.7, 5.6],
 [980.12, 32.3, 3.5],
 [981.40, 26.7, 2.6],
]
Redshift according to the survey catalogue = 0.45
